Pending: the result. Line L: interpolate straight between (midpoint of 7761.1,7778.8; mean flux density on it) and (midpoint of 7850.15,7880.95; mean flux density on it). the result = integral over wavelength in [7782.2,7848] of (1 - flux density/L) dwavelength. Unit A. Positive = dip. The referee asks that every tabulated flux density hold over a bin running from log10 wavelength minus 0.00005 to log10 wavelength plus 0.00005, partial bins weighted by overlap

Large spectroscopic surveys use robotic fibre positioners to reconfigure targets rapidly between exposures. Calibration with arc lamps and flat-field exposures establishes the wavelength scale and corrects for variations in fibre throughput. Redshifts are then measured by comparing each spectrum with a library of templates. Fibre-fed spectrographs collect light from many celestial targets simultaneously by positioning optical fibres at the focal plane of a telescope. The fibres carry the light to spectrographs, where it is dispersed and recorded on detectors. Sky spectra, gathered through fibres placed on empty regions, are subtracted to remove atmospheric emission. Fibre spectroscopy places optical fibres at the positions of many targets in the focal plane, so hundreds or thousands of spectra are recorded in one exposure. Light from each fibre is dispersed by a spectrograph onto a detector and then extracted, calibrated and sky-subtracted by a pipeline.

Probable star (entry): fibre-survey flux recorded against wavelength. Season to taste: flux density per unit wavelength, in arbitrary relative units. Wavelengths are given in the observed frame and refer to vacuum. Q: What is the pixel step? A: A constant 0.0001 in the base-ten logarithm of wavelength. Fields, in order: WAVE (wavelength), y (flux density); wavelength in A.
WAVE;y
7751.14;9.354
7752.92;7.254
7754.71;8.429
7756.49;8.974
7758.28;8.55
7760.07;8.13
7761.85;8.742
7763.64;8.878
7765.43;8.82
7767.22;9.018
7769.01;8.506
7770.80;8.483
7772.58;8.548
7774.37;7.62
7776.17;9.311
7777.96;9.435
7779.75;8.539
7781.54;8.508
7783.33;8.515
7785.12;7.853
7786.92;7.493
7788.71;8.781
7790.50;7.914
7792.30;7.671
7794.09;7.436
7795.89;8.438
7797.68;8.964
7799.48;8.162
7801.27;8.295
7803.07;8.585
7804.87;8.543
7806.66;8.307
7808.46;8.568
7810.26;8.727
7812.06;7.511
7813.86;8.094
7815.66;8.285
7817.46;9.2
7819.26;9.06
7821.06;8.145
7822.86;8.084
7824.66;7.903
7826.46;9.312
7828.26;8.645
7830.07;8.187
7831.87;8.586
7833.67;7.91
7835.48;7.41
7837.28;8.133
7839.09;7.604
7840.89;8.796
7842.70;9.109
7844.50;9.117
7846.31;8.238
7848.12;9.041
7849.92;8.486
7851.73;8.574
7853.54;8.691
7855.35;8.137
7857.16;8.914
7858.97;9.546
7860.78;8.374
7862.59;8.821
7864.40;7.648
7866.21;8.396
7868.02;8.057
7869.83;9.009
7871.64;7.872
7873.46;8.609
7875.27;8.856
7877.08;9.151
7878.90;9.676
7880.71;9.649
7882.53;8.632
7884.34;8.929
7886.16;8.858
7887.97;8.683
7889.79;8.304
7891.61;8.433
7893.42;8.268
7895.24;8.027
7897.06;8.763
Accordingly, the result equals 2.8 A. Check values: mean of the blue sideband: 8.73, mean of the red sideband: 8.68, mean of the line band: 8.33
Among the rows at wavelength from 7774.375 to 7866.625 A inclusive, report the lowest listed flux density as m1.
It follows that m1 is 7.41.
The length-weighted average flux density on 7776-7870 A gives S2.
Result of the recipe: 8.42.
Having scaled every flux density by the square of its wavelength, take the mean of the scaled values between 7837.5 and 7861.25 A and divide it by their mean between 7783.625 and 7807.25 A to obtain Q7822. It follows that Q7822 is 1.1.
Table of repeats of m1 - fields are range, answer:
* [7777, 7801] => 7.436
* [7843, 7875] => 7.648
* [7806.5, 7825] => 7.511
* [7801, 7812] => 8.295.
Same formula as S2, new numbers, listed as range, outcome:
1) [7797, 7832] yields 8.45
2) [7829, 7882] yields 8.57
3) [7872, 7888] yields 8.98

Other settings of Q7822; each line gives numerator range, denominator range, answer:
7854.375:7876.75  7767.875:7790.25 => 1.03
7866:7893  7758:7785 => 1.04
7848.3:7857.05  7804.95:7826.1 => 1.03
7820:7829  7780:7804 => 1.04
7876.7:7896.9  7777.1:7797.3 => 1.09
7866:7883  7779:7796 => 1.11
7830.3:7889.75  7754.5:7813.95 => 1.04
